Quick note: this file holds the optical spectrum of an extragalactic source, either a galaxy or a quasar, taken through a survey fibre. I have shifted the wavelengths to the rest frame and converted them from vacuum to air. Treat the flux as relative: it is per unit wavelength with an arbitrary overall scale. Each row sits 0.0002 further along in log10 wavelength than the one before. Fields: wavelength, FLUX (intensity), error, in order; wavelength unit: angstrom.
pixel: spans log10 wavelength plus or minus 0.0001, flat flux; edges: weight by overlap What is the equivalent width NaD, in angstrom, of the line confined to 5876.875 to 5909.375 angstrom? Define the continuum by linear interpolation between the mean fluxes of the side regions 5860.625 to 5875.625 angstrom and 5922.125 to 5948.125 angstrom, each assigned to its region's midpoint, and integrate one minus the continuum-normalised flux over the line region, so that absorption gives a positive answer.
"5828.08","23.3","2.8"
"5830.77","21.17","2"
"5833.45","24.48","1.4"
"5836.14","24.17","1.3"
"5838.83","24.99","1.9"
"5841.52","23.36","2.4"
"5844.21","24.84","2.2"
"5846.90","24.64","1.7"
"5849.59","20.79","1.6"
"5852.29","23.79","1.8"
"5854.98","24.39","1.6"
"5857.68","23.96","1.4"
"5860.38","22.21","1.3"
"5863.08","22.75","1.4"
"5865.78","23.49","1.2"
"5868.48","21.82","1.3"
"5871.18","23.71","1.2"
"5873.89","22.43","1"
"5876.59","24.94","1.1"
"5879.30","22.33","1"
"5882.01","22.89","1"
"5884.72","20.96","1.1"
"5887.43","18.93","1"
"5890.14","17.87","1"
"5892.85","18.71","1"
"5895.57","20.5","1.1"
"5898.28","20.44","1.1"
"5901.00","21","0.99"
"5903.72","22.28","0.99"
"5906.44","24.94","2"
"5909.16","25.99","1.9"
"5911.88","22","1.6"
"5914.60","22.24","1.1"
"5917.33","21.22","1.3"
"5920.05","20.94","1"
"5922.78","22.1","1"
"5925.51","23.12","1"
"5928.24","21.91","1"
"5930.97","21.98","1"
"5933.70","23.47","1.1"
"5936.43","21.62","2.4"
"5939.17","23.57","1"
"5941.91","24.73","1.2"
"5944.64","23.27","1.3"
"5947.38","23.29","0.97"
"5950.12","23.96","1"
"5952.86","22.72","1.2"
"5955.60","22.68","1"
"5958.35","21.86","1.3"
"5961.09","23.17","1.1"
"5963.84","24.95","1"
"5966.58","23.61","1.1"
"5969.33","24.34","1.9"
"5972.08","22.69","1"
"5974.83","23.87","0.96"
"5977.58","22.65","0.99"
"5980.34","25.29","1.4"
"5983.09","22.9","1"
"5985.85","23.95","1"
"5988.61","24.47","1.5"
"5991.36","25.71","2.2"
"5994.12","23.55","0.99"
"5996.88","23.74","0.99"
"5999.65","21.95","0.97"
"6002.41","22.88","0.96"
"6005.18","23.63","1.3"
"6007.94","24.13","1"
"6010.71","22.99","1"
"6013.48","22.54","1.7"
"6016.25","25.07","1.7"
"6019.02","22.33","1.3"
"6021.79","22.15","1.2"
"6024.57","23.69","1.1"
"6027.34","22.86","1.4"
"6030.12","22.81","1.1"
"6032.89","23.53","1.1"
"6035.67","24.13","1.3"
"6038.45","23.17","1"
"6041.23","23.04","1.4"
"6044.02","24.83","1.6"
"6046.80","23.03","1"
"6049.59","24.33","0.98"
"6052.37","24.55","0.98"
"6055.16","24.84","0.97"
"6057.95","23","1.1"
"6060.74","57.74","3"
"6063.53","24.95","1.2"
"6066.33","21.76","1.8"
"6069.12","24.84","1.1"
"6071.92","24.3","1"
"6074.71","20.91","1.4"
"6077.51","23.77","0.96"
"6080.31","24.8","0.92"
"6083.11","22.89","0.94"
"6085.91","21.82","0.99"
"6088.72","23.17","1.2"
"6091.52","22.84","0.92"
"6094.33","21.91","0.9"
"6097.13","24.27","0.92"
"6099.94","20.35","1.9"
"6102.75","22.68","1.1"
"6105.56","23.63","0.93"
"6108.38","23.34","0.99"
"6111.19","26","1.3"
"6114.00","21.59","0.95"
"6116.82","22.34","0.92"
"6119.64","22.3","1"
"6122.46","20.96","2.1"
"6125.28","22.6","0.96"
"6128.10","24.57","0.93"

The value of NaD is 2.2 angstrom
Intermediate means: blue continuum 22.9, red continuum 22.9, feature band 21.4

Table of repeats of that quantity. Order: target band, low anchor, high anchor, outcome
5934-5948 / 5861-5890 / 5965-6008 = -0.1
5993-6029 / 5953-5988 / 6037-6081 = 2.0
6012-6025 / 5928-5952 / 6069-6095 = 0.0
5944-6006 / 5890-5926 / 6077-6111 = -3.6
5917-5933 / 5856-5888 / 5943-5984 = 0.8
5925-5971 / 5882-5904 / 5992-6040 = -3.5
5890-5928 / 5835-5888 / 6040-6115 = 2.7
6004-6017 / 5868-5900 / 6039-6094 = 0.2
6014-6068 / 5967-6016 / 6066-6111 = -4.6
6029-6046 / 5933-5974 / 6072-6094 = -0.4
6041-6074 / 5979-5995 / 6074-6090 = -4.9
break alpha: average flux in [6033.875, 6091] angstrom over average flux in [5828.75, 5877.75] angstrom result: 1.1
